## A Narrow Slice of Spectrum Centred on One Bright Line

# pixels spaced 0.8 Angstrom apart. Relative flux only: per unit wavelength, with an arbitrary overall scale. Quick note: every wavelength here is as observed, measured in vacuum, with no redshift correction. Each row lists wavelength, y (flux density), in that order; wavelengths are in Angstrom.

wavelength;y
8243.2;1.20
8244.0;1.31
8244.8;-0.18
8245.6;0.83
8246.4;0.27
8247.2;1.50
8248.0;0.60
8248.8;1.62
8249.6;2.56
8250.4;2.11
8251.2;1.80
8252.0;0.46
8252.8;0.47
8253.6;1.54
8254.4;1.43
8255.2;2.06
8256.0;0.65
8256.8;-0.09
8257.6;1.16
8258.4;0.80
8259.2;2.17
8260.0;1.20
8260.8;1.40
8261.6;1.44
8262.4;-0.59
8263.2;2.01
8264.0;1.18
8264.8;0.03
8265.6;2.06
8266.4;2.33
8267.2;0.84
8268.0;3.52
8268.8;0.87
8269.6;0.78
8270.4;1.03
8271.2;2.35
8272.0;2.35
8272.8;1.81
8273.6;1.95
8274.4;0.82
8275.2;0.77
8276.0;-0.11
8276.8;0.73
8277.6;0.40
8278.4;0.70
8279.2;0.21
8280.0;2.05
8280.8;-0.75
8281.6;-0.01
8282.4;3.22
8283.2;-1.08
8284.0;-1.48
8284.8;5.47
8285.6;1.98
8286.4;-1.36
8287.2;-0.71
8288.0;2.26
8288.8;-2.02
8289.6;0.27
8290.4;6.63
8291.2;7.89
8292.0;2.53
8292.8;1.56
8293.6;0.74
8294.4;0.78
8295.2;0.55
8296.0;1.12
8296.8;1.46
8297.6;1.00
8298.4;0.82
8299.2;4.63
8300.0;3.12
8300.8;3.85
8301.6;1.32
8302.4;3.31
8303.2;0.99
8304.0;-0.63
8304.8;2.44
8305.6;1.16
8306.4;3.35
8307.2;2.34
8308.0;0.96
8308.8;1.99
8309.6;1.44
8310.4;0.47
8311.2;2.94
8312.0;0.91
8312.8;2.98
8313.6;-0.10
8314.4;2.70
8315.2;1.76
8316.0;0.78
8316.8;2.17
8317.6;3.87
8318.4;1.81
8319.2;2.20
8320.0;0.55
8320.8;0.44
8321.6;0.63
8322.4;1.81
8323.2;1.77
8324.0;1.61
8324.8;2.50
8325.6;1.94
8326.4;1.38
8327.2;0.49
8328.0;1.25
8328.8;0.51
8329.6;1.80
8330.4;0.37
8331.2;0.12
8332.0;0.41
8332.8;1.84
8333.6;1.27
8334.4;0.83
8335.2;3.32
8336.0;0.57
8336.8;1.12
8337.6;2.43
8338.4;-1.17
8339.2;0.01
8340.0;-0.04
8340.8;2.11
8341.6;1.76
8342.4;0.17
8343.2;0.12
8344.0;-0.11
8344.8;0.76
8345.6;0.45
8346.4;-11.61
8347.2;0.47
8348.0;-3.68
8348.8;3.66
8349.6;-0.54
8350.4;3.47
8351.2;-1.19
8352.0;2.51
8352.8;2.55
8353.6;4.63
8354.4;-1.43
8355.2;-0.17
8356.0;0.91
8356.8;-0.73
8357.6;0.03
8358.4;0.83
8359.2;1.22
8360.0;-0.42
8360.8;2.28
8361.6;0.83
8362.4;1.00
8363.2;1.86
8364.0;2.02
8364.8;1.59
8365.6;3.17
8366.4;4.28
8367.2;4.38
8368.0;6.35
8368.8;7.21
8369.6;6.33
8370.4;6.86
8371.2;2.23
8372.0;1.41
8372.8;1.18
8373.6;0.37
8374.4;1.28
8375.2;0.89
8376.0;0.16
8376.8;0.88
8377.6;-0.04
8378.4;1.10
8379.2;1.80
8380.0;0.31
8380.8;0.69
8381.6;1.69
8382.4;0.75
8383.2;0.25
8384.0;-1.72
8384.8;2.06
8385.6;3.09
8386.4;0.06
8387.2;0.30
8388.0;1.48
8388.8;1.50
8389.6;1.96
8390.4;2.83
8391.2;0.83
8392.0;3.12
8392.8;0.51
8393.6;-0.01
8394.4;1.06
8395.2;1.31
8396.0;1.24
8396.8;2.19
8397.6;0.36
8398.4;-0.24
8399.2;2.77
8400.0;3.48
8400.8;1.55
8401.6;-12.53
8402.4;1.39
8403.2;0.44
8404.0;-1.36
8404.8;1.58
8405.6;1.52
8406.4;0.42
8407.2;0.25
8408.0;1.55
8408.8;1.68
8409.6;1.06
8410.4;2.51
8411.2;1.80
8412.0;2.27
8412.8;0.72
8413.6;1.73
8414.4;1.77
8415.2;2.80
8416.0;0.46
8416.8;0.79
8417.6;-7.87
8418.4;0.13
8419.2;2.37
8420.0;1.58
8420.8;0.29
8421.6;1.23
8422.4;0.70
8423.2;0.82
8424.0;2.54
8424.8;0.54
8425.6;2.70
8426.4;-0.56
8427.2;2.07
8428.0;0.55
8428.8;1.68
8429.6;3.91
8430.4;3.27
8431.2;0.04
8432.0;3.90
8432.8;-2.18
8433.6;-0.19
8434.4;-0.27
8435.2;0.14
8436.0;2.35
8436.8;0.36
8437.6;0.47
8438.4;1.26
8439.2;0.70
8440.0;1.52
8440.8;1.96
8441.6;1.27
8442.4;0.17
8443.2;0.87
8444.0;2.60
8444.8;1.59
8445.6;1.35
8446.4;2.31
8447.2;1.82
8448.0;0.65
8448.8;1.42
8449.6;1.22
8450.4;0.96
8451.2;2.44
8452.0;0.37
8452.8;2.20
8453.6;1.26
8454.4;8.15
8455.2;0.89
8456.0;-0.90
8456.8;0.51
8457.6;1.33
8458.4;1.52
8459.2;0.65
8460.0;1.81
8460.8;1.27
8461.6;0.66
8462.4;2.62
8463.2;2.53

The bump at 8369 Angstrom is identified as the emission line H-gamma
